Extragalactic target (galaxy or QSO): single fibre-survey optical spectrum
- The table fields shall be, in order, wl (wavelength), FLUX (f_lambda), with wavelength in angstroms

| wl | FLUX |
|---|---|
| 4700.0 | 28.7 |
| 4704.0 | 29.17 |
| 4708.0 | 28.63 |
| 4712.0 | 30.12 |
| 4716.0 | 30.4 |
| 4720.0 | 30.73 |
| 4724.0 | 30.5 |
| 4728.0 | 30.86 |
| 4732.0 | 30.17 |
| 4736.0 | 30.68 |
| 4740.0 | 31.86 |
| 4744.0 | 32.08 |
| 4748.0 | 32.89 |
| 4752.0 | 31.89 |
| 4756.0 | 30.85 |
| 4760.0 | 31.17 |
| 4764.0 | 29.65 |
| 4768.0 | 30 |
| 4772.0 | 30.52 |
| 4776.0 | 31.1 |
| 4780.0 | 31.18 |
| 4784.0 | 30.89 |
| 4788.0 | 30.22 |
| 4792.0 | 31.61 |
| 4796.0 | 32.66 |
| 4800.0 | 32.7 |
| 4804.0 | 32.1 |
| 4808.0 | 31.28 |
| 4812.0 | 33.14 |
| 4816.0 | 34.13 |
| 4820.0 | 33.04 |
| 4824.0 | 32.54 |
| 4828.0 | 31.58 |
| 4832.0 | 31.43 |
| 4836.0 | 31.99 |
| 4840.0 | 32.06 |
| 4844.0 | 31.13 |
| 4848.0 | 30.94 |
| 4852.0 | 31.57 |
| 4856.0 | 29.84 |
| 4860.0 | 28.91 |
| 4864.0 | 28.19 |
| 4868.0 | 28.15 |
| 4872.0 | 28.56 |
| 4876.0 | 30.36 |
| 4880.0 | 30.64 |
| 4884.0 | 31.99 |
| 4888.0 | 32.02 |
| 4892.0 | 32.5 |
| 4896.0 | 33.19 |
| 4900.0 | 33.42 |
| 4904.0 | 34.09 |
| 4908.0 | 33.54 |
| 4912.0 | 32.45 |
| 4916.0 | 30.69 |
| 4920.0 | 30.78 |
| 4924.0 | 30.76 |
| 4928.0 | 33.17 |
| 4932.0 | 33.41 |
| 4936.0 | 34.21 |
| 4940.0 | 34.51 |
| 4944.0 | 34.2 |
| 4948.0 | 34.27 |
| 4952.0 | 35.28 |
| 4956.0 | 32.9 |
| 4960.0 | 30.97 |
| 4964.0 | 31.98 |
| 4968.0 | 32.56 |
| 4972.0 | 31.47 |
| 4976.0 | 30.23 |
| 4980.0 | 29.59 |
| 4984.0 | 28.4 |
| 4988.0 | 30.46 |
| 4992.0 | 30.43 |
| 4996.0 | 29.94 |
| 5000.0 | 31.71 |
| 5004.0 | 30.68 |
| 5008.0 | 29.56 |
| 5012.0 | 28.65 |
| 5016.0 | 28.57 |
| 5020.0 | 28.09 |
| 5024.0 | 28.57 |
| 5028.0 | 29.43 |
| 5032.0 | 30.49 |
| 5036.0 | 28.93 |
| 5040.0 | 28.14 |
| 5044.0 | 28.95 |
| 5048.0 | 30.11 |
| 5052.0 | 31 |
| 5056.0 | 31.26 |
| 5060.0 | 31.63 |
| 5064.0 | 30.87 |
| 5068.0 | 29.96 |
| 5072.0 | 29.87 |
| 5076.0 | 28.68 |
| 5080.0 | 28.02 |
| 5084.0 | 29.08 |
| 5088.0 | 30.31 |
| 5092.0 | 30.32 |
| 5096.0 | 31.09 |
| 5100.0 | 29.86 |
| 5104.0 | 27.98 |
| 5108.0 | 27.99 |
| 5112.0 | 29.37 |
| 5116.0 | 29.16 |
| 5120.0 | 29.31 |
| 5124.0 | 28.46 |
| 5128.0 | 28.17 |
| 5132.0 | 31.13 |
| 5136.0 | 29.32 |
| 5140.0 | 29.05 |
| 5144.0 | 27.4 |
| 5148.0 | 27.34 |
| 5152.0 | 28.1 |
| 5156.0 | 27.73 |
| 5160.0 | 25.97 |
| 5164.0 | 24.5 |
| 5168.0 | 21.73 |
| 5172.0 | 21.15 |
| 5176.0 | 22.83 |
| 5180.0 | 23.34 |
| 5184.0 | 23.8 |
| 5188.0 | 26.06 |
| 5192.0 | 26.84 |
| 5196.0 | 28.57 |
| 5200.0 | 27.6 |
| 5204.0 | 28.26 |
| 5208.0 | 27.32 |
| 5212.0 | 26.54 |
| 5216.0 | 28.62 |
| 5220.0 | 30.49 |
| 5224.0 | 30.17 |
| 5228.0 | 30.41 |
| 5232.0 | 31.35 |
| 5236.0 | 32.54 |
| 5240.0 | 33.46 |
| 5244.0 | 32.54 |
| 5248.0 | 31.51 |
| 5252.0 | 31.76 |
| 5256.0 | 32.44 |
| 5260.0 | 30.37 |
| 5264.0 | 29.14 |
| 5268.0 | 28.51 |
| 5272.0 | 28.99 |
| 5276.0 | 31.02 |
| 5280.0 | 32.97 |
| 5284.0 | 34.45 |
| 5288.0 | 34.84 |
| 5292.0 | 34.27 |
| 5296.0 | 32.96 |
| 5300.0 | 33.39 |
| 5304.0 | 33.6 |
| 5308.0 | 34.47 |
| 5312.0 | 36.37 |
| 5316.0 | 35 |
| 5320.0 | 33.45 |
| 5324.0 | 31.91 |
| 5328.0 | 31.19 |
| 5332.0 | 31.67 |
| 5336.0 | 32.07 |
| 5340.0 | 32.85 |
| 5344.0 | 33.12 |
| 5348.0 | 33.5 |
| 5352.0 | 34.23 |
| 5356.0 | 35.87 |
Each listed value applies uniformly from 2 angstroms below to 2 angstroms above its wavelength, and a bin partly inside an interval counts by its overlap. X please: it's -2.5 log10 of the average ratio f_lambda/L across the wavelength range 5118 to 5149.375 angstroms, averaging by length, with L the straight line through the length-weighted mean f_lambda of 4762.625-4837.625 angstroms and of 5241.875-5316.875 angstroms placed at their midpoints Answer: 0.12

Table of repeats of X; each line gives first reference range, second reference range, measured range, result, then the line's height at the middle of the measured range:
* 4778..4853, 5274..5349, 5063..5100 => 0.10 mag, 32.7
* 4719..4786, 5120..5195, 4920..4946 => -0.15 mag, 28.9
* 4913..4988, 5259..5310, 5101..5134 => 0.11 mag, 32.2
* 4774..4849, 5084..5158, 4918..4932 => -0.03 mag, 30.8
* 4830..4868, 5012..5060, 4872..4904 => -0.06 mag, 30.3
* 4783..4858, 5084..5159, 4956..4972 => -0.05 mag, 30.5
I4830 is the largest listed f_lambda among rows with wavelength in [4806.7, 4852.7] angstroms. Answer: 34.13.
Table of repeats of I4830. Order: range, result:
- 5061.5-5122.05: 31.09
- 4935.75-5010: 35.28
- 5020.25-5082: 31.63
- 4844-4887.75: 31.99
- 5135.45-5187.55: 29.32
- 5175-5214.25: 28.57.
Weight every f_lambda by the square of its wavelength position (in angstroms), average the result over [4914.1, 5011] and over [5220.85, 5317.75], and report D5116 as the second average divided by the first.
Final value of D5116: 1.1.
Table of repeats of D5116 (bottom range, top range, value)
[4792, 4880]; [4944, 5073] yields 1.05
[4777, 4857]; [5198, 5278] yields 1.12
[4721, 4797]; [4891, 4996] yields 1.12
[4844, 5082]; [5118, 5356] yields 1.09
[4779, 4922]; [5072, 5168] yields 1.01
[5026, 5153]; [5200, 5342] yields 1.16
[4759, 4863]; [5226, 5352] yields 1.25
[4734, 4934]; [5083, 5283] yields 1.05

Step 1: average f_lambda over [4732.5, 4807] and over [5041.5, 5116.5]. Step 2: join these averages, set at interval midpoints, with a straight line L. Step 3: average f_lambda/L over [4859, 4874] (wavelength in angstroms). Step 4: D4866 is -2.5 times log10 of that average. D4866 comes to 0.09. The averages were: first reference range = 31.3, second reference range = 29.8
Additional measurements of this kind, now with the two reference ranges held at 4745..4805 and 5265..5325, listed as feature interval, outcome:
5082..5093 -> 0.09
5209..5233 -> 0.12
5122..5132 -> 0.13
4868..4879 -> 0.08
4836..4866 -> 0.04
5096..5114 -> 0.12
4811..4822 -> -0.07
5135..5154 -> 0.16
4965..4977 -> 0.01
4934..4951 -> -0.08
